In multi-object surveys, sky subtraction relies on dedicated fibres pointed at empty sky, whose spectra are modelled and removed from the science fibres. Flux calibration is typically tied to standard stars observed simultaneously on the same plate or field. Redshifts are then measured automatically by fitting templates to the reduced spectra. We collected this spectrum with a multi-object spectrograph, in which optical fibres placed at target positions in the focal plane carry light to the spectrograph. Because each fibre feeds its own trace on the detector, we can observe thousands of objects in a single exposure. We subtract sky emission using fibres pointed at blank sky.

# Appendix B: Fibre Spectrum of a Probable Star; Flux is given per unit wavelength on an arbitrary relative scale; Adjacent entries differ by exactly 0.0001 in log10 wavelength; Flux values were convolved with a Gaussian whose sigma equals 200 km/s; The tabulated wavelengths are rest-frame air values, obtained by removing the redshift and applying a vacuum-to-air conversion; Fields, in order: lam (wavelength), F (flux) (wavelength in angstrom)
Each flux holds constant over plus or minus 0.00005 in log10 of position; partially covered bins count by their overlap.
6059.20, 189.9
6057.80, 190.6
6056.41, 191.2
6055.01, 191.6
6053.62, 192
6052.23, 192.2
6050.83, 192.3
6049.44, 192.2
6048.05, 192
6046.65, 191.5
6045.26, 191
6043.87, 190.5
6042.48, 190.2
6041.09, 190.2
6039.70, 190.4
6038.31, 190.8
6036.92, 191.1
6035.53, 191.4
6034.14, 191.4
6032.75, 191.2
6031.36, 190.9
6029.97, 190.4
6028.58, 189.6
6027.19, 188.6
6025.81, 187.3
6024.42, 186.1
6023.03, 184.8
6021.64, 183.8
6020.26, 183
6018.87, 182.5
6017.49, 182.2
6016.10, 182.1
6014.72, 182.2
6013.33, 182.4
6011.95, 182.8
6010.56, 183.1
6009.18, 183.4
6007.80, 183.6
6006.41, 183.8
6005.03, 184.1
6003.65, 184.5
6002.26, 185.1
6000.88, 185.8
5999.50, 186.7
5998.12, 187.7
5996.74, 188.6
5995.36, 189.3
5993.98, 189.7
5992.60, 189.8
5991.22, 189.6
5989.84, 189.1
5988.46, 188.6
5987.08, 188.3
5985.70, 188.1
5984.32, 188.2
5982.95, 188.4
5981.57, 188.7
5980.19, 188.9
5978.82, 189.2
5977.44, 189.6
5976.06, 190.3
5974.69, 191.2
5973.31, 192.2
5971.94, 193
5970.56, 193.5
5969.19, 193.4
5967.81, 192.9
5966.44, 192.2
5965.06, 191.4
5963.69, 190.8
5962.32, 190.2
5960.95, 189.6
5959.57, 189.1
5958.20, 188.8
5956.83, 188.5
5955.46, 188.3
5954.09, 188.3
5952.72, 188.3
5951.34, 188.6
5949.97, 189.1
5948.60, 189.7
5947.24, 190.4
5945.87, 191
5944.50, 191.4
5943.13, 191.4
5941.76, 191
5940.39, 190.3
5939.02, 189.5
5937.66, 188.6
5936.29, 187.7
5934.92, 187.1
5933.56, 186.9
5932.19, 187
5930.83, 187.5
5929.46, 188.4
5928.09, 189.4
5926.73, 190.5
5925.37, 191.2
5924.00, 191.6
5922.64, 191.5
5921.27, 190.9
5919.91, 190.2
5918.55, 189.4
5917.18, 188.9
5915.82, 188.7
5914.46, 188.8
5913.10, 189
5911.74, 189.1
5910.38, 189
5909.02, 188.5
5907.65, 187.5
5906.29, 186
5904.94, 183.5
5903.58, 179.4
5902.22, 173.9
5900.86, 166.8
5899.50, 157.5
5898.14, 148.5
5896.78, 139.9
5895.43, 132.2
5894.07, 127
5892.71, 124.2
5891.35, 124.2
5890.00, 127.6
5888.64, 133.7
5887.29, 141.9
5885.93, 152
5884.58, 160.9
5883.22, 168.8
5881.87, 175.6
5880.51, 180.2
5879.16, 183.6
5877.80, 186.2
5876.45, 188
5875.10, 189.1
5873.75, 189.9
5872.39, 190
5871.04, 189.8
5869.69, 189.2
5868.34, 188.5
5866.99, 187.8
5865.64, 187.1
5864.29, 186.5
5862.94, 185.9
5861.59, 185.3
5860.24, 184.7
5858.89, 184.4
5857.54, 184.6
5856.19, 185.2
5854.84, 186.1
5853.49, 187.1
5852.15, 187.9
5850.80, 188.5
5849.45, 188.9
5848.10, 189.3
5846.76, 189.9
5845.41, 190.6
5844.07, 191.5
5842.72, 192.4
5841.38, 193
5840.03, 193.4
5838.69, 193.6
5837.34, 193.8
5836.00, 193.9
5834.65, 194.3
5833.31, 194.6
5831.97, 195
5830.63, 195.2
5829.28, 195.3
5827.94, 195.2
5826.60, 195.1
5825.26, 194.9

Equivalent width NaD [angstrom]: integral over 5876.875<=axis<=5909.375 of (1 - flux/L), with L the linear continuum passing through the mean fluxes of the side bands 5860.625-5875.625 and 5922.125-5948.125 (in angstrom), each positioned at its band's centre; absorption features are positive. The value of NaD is 5.0 angstrom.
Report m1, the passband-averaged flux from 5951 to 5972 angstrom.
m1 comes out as 190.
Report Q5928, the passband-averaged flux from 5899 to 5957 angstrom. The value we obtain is 187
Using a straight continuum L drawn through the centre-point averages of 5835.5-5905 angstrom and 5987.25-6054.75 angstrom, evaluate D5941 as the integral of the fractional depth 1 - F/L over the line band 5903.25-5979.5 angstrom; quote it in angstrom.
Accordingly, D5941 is -3.5 angstrom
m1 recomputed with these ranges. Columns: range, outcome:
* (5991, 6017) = 185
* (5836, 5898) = 176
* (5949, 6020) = 188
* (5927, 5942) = 188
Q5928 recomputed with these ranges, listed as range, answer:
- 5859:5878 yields 188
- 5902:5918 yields 186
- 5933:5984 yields 190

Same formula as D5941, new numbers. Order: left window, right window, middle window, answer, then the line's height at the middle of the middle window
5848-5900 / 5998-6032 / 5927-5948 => -1.4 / 177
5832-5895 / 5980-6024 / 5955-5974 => -0.7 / 184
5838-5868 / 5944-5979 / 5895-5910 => 1.6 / 189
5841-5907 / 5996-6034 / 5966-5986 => -0.9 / 182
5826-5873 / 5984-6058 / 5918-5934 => 0.0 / 189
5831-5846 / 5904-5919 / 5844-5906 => 5.8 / 191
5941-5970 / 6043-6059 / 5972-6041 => 1.2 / 191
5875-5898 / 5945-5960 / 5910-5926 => -1.8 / 171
